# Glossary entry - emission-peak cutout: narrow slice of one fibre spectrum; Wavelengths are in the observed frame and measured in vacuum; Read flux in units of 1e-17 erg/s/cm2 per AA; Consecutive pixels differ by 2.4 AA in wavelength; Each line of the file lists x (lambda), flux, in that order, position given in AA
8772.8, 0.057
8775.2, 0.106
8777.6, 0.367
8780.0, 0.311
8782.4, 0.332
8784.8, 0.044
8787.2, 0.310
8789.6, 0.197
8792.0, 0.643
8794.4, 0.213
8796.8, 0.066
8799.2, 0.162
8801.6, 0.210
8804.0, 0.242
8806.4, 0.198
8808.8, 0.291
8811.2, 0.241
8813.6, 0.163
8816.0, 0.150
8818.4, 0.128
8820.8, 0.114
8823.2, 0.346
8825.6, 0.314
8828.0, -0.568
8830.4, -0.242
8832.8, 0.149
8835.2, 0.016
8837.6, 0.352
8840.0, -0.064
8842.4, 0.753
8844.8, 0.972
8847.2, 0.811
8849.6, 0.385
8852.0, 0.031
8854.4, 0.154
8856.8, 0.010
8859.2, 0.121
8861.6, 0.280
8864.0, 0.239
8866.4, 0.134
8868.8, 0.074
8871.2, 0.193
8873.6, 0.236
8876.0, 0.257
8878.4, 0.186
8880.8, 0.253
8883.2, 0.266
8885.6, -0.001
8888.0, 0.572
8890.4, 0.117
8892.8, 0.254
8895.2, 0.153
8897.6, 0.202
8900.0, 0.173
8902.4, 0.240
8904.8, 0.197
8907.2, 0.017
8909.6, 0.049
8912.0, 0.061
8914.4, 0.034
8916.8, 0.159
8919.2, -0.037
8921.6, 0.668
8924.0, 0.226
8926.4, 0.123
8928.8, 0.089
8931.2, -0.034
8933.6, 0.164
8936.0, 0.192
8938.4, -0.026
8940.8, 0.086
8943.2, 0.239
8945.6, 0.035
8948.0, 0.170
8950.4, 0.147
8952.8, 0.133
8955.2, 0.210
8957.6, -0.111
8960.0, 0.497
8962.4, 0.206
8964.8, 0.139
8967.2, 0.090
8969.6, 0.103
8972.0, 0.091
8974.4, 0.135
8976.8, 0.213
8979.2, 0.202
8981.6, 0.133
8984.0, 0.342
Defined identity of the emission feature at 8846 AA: Hbeta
